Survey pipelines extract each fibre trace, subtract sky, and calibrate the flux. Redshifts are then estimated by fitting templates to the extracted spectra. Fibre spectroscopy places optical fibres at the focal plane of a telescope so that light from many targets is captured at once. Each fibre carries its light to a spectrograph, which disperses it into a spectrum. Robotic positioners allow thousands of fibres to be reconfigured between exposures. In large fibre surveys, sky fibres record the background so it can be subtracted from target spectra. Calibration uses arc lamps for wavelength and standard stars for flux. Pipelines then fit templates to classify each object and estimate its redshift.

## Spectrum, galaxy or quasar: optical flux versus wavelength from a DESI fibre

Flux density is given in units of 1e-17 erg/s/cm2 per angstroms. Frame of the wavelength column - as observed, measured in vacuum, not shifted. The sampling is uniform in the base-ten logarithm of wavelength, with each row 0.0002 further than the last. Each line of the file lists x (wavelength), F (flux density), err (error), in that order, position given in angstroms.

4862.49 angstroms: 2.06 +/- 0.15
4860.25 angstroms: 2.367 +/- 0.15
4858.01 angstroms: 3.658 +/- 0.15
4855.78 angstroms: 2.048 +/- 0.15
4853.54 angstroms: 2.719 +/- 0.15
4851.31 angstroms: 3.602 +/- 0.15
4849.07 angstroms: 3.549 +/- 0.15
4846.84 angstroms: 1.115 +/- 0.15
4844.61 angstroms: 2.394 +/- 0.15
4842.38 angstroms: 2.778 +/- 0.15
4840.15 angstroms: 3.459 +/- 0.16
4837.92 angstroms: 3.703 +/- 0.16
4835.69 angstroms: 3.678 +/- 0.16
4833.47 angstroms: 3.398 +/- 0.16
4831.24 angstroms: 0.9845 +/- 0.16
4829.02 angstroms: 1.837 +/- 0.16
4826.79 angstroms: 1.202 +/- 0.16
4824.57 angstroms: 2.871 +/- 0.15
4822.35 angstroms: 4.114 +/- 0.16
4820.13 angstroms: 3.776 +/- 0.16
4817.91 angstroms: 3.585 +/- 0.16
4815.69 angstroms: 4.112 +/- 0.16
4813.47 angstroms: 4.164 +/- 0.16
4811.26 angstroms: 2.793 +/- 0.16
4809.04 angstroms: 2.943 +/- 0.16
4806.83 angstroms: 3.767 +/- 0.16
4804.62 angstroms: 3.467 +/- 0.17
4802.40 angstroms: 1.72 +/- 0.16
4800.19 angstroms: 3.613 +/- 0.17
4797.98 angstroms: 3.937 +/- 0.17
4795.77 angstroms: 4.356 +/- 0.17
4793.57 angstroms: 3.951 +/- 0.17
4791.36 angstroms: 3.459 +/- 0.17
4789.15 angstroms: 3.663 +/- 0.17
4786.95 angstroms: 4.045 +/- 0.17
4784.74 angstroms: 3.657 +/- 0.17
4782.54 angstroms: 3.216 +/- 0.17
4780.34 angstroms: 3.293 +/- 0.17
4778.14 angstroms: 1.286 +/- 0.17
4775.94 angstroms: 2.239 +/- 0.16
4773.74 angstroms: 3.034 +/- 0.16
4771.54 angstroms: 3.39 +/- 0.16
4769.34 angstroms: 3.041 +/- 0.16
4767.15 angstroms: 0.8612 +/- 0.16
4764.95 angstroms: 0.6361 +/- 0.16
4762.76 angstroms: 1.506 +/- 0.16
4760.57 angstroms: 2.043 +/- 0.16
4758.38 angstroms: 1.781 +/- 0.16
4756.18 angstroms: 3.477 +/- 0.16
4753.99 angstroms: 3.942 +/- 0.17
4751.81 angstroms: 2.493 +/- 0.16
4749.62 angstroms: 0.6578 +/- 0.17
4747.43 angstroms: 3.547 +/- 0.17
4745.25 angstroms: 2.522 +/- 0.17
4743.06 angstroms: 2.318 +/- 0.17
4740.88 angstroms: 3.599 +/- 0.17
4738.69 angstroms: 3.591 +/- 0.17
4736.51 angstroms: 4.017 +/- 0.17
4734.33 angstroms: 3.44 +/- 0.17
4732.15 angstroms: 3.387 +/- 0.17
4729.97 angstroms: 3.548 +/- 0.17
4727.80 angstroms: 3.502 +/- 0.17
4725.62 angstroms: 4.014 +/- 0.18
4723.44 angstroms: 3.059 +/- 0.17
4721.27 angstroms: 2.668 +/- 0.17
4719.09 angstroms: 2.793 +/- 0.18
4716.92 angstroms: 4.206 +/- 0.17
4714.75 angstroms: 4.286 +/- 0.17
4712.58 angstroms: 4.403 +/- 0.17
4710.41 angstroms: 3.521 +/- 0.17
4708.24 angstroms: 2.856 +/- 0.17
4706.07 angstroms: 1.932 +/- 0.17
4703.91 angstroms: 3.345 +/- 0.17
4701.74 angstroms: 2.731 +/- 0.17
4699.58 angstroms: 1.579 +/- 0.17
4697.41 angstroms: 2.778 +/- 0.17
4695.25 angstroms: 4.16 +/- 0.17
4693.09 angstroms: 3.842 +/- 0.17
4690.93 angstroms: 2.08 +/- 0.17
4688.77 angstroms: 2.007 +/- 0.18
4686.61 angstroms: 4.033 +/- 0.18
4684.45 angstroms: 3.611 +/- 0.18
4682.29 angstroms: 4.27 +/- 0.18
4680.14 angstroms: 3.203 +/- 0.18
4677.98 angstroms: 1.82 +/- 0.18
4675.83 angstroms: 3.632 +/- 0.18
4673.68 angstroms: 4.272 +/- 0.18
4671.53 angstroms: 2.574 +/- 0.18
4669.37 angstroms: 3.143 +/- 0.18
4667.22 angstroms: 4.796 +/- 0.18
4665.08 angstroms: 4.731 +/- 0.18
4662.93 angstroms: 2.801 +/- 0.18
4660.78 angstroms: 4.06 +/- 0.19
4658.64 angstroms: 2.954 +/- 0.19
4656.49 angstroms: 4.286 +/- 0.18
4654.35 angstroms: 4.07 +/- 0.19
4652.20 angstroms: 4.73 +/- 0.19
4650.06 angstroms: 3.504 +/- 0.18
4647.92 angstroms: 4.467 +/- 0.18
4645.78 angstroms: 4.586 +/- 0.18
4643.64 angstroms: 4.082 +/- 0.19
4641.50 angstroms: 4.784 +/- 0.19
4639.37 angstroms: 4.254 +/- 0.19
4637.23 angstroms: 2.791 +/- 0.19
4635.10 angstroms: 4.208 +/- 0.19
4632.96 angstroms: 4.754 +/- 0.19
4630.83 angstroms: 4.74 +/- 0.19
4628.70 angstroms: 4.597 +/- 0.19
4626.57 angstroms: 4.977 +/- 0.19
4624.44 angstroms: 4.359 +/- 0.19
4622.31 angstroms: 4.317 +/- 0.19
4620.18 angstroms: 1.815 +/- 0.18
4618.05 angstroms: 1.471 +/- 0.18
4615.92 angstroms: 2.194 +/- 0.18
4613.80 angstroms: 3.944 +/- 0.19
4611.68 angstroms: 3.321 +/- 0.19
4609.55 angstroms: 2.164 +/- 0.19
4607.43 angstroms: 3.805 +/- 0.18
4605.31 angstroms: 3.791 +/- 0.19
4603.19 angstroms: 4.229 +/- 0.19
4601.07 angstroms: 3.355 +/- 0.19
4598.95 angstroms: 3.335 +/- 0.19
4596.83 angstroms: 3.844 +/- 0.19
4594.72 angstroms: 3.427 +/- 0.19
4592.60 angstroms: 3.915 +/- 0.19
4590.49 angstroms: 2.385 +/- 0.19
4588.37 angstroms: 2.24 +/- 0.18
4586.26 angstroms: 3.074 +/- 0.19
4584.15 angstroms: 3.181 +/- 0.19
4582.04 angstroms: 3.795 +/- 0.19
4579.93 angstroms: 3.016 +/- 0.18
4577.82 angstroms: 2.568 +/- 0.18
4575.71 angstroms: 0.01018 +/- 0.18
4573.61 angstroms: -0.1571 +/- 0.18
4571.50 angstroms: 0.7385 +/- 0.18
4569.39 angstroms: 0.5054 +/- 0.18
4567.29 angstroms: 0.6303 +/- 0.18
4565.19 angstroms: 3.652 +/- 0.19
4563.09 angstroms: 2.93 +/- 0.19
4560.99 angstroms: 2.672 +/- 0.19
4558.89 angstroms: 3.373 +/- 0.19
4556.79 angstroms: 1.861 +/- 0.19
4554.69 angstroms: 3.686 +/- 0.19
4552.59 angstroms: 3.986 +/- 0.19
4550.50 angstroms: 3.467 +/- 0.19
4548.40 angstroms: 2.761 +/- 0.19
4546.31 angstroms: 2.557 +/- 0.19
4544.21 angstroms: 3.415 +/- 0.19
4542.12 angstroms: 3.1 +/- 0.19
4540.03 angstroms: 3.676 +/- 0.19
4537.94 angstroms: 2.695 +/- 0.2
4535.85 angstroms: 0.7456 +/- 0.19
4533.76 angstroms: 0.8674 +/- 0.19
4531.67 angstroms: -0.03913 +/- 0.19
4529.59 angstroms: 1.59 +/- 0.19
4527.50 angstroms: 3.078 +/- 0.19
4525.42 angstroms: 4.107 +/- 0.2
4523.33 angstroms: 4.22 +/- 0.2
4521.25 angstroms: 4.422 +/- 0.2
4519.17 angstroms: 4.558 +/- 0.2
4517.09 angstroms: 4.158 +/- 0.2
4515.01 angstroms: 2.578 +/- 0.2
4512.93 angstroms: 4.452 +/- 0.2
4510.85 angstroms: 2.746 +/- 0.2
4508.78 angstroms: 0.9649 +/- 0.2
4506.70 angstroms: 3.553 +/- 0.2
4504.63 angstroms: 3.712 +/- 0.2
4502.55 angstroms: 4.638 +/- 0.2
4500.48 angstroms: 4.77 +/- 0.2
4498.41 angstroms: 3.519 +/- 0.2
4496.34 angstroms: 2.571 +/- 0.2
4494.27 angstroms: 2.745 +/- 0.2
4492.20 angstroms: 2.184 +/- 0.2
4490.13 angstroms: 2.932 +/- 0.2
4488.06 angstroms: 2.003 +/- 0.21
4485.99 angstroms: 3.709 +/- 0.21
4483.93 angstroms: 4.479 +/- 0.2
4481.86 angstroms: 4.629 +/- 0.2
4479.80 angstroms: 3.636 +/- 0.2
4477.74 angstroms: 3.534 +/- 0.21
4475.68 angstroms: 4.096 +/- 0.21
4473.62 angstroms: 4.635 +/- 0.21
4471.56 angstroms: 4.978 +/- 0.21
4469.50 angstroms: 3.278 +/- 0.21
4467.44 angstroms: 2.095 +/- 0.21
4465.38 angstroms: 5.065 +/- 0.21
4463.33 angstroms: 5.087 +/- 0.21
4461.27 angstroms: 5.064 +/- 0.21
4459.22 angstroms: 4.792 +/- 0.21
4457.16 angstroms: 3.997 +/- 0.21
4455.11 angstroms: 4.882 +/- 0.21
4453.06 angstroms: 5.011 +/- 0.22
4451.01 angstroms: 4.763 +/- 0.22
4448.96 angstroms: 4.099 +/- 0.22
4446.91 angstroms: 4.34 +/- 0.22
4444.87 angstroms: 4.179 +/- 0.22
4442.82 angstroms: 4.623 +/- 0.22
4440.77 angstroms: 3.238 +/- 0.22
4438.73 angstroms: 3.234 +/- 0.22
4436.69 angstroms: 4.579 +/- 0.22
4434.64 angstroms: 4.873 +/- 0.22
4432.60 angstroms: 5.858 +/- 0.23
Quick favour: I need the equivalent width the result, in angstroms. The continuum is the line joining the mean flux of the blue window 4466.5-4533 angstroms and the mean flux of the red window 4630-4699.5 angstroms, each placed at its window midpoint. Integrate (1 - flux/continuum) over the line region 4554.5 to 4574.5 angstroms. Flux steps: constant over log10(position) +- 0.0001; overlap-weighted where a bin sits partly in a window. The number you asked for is 9.0 angstroms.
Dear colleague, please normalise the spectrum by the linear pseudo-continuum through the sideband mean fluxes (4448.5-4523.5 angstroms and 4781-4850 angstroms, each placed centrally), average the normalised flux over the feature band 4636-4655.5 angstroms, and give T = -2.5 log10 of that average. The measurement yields -0.173 mag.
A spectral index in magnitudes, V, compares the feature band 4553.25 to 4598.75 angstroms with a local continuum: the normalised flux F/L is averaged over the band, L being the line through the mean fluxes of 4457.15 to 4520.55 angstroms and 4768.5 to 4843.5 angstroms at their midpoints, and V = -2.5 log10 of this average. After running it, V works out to 0.40 mag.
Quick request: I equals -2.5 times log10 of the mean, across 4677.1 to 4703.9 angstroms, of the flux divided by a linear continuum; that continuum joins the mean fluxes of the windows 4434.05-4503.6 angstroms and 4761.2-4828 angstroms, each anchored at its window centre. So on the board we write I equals 0.11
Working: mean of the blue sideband 4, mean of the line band 3.03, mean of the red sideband 3.05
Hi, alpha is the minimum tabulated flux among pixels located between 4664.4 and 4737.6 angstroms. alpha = 1.579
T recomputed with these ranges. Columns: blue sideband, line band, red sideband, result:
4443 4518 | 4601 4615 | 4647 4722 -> 0.02 mag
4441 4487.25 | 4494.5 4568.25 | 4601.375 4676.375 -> 0.33 mag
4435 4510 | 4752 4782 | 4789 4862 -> 0.34 mag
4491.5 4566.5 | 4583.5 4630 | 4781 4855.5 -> -0.09 mag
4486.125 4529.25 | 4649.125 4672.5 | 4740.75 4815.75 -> -0.22 mag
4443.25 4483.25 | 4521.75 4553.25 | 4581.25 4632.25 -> 0.39 mag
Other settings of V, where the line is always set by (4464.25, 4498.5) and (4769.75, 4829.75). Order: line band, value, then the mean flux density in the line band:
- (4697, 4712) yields 0.22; 2.73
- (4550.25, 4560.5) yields 0.08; 3.23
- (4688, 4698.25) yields 0.11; 3.01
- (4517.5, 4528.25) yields -0.17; 4.11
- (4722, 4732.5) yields -0.05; 3.48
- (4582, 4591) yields 0.20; 2.87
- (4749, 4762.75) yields 0.35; 2.39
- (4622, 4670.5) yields -0.23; 4.17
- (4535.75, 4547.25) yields 0.21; 2.86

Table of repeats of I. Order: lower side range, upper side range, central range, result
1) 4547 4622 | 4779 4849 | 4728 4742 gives -0.18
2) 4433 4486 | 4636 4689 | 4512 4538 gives 0.39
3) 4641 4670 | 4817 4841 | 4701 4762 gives 0.15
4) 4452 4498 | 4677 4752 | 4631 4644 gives -0.23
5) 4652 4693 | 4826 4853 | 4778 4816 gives -0.20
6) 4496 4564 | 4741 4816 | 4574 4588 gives 0.23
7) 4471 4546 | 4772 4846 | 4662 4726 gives -0.03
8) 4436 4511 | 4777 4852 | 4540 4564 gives 0.19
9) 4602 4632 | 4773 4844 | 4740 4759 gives 0.21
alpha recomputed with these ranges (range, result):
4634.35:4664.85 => 2.791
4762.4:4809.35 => 0.6361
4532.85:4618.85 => -0.1571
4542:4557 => 1.861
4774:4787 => 1.286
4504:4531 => 0.9649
